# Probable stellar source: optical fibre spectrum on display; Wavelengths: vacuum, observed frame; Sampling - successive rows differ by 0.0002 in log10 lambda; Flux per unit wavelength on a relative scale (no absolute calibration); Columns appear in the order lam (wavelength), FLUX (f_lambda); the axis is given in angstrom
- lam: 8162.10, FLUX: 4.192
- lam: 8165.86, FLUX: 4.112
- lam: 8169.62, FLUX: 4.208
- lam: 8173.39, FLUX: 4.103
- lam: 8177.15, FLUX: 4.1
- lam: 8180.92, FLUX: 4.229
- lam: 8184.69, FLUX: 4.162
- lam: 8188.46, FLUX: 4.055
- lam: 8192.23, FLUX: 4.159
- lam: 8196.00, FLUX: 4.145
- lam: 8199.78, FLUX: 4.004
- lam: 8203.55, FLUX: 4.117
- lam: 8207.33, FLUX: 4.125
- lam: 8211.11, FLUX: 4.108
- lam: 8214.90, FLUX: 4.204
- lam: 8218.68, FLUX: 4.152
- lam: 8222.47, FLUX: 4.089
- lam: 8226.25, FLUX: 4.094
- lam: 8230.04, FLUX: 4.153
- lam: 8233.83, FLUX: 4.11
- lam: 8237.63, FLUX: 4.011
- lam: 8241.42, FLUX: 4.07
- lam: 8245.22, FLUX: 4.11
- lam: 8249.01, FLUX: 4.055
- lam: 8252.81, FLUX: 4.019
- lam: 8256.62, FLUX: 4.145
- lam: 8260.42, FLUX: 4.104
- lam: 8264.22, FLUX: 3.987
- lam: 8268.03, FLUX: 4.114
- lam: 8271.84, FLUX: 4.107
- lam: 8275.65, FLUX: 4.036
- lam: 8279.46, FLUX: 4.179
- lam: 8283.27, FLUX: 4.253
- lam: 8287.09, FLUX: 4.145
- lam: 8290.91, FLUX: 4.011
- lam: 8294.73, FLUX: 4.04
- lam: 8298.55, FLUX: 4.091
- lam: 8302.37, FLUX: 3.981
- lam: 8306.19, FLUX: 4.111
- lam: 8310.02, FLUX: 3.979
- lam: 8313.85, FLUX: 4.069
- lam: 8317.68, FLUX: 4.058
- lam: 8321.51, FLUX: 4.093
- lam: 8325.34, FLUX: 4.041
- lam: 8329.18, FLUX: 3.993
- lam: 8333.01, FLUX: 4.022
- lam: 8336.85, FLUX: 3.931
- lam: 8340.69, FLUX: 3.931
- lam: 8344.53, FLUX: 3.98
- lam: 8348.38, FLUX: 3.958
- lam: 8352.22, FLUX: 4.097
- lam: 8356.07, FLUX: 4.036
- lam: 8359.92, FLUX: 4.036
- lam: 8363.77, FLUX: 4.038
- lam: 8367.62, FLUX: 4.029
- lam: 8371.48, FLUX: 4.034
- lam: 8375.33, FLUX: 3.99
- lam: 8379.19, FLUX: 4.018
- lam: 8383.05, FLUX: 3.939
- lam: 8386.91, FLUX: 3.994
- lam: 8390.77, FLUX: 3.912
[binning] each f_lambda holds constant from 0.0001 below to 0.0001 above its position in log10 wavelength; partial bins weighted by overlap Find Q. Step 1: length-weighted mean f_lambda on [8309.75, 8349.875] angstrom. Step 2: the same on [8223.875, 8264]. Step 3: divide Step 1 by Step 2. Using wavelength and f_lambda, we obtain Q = 1.0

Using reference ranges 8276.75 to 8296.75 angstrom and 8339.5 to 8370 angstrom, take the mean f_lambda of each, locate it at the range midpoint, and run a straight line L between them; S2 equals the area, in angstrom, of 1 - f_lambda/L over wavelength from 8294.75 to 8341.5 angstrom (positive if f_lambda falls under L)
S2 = 0.5 angstrom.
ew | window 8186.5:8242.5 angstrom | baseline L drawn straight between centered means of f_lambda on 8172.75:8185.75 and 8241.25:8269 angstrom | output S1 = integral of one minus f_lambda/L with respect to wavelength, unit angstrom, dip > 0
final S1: 0.12 angstrom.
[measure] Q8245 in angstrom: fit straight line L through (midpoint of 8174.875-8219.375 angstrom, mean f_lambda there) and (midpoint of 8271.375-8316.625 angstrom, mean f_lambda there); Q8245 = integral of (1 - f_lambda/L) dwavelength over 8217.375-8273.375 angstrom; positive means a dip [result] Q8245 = 0.3 angstrom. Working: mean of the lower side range 4.13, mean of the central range 4.09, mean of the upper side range 4.08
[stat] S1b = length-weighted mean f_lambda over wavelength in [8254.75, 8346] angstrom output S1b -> 4.06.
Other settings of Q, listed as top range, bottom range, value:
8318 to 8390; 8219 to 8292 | 0.98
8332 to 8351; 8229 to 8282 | 0.97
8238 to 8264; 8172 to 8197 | 0.98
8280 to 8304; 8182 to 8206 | 1.00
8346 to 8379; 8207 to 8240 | 0.98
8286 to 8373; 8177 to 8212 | 0.98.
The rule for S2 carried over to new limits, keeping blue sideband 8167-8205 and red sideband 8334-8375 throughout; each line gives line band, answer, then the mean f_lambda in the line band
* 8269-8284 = -0.26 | 4.13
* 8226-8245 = 0.02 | 4.09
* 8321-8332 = -0.02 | 4.04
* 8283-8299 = -0.17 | 4.09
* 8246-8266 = 0.06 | 4.07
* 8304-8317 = -0.04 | 4.05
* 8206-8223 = -0.13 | 4.14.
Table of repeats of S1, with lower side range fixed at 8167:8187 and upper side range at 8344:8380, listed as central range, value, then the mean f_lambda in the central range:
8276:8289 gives -0.30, 4.17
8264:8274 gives 0.02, 4.08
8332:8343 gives 0.23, 3.96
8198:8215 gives 0.13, 4.1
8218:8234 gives 0.01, 4.12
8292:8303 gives 0.07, 4.04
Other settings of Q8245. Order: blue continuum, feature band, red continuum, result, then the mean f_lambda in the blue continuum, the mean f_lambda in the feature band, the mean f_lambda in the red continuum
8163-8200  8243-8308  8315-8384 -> -0.3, 4.13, 4.09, 4.01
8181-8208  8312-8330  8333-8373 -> -0.1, 4.12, 4.05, 4.01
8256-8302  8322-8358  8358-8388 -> 0.3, 4.1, 4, 4.01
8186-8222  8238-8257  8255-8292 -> 0.2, 4.12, 4.07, 4.11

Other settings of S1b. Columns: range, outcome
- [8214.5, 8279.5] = 4.09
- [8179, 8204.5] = 4.13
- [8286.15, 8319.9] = 4.05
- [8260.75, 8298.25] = 4.1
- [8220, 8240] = 4.09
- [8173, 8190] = 4.13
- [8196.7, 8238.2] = 4.11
